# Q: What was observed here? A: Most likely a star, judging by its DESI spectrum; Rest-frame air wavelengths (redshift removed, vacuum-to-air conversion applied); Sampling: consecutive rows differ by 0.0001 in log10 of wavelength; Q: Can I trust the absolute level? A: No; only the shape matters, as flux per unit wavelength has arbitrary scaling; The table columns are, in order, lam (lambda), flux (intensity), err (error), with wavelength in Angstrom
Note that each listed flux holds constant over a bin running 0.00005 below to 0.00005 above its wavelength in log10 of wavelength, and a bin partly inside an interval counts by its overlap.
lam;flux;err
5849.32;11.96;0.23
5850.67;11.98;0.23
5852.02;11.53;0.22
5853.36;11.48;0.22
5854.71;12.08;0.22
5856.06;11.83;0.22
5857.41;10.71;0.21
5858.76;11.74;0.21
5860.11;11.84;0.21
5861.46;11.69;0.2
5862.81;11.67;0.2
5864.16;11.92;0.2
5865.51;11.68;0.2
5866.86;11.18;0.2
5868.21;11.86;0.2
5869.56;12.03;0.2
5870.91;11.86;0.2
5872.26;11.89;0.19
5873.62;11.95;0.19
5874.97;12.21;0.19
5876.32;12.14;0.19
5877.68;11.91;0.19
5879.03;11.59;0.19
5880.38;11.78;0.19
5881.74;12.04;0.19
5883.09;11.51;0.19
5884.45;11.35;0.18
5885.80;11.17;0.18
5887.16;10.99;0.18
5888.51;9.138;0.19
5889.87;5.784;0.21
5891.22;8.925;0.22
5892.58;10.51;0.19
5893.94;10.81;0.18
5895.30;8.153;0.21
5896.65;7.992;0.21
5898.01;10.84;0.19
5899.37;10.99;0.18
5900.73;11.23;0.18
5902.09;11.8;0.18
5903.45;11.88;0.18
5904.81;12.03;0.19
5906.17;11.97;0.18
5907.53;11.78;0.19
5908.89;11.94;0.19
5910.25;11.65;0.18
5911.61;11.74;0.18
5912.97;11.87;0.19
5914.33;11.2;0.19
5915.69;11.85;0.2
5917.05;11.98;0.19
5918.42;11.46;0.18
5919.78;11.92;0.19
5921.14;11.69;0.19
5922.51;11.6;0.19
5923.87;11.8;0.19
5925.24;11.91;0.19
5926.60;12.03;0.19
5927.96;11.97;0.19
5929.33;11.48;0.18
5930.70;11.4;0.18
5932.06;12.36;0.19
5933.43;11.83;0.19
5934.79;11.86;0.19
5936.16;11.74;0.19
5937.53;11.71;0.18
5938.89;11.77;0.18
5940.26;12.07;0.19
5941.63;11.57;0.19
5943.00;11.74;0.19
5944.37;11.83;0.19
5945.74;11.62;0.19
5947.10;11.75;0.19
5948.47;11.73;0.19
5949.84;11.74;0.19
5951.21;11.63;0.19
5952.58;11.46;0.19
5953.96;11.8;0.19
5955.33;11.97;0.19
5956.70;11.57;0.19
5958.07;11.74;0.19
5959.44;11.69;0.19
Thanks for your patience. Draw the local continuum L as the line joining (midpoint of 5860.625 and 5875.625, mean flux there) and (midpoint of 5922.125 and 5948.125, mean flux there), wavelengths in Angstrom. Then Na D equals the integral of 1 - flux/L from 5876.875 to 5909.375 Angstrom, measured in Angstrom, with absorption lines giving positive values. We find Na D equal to 2.9 Angstrom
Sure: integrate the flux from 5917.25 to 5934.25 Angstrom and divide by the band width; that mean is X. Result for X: 11.8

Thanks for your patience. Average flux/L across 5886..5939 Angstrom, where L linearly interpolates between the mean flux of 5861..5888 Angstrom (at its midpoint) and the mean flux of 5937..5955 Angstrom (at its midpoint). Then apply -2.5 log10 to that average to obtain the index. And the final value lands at 0.05 mag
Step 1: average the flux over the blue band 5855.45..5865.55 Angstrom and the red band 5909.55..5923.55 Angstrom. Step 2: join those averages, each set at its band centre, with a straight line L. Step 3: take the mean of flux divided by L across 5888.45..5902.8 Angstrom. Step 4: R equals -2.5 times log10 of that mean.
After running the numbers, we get 0.20 mag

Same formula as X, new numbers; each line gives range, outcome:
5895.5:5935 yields 11.5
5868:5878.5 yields 12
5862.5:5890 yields 11.4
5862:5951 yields 11.4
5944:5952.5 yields 11.7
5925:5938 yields 11.8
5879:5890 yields 10.8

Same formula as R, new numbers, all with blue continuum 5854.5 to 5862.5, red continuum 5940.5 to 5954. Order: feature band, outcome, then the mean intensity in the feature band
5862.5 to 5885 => -0.016 mag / 11.8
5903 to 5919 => -0.011 mag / 11.8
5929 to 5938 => -0.009 mag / 11.8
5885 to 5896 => 0.225 mag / 9.46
